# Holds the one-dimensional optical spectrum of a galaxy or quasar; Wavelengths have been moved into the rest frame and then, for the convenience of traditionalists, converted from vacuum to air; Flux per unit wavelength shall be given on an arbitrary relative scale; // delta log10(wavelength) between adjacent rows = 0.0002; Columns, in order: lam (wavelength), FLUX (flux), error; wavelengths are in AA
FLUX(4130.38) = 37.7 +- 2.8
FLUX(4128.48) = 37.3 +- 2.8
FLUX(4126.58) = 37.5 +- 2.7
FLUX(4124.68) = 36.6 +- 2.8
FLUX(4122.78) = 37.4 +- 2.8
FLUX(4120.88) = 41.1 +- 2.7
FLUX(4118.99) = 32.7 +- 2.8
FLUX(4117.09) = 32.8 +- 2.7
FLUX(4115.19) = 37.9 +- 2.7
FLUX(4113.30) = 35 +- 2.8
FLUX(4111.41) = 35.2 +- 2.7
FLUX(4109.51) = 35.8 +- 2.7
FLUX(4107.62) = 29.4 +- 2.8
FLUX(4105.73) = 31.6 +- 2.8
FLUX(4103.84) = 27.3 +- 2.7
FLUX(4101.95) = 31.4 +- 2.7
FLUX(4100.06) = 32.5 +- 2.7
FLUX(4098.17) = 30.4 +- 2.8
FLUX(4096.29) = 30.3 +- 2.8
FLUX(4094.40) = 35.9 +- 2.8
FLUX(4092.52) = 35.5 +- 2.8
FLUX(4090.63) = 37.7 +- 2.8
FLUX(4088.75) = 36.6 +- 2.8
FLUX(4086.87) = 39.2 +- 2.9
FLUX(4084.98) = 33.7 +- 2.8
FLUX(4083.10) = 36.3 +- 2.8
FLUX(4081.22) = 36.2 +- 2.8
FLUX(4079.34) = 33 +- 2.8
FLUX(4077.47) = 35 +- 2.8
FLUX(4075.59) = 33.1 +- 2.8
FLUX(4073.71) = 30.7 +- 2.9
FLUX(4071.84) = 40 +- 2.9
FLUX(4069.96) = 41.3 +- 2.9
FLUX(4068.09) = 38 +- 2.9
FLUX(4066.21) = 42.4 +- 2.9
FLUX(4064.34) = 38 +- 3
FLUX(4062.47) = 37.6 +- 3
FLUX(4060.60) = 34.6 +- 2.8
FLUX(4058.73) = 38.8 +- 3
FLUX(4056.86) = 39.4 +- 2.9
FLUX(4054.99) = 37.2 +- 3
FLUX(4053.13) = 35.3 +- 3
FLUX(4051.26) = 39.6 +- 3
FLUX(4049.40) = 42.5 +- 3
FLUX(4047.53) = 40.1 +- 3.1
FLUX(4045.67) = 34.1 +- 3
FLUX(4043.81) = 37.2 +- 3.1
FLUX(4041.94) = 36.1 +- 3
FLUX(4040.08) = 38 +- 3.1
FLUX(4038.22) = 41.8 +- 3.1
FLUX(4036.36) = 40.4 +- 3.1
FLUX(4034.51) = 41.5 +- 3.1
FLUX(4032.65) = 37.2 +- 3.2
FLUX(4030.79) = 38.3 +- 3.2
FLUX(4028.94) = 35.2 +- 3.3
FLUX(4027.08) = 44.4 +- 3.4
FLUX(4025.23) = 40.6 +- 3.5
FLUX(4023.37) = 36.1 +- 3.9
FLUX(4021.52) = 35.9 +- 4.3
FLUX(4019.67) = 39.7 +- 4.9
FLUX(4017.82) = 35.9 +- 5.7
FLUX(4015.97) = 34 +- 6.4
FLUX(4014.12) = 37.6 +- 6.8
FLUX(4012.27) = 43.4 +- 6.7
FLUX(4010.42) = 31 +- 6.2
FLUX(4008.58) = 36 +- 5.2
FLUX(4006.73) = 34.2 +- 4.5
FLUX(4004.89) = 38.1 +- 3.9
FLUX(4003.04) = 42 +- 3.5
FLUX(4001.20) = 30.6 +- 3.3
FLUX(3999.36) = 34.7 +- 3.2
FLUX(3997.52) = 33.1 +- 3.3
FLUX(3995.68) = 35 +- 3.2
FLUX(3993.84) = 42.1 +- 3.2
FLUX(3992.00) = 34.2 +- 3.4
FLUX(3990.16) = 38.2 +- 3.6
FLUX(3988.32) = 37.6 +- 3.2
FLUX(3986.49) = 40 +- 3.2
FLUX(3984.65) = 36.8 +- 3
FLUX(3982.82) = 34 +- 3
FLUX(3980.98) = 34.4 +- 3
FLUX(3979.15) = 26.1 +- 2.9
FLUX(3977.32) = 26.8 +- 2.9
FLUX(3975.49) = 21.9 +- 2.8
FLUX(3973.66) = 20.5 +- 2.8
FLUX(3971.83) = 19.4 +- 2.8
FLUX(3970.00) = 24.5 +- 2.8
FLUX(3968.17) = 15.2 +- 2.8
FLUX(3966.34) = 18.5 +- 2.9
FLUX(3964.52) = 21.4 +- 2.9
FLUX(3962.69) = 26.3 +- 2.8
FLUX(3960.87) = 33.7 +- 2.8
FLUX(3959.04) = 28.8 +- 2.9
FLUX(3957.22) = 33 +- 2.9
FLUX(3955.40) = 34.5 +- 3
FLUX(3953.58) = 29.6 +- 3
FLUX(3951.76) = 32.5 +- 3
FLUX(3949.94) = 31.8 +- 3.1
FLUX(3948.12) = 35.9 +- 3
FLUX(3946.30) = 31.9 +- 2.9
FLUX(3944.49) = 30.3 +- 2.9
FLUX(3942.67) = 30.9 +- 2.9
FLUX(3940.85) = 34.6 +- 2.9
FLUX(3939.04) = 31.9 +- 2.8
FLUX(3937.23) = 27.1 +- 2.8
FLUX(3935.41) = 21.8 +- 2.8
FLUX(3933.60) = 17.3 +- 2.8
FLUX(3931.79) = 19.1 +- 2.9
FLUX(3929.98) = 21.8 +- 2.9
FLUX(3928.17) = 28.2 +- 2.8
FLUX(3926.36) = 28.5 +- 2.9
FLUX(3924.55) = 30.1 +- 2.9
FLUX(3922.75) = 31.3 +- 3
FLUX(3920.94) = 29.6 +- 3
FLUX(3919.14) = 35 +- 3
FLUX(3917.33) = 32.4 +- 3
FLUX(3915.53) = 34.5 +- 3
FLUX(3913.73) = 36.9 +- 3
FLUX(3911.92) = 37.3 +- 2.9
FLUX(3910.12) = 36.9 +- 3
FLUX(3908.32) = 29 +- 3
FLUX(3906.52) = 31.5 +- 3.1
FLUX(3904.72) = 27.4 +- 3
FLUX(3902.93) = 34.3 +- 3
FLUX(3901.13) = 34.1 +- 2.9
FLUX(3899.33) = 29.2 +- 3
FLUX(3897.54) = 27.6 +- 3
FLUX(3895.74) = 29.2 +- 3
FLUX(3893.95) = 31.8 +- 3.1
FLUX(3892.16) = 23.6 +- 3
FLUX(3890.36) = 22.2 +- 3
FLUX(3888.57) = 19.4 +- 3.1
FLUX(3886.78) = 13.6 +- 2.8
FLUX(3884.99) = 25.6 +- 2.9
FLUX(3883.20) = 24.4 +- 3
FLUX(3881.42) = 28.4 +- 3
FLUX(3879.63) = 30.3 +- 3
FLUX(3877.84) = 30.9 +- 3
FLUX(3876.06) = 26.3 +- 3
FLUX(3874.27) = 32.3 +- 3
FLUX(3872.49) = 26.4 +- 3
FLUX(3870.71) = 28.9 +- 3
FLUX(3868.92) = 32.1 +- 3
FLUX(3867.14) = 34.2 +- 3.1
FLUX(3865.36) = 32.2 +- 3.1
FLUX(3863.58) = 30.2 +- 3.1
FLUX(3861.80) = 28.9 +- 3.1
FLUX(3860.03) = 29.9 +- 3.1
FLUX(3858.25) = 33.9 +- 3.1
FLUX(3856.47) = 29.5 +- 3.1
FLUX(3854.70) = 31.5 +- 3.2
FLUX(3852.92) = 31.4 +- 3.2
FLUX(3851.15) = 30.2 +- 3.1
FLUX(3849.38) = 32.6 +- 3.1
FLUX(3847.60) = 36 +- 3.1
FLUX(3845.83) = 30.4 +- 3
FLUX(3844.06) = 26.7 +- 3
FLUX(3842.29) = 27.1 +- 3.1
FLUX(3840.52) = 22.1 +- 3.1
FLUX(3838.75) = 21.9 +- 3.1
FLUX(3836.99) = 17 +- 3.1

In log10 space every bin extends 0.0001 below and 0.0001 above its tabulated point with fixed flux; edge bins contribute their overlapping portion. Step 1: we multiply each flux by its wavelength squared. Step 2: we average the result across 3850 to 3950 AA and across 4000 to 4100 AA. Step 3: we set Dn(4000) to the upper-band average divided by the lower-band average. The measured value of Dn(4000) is 1.4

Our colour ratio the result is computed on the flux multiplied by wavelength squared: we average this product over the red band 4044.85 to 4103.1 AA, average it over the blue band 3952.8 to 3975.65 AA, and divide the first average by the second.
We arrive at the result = 1.52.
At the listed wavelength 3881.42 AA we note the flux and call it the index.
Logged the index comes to 28.4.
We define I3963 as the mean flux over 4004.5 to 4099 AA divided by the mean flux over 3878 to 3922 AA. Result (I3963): 1.26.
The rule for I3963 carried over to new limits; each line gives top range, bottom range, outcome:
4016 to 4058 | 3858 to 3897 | 1.38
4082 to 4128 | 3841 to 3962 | 1.17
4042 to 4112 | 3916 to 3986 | 1.27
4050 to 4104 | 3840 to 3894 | 1.26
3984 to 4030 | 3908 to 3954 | 1.23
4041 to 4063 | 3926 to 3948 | 1.38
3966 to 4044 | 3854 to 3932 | 1.17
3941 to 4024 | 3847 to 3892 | 1.12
